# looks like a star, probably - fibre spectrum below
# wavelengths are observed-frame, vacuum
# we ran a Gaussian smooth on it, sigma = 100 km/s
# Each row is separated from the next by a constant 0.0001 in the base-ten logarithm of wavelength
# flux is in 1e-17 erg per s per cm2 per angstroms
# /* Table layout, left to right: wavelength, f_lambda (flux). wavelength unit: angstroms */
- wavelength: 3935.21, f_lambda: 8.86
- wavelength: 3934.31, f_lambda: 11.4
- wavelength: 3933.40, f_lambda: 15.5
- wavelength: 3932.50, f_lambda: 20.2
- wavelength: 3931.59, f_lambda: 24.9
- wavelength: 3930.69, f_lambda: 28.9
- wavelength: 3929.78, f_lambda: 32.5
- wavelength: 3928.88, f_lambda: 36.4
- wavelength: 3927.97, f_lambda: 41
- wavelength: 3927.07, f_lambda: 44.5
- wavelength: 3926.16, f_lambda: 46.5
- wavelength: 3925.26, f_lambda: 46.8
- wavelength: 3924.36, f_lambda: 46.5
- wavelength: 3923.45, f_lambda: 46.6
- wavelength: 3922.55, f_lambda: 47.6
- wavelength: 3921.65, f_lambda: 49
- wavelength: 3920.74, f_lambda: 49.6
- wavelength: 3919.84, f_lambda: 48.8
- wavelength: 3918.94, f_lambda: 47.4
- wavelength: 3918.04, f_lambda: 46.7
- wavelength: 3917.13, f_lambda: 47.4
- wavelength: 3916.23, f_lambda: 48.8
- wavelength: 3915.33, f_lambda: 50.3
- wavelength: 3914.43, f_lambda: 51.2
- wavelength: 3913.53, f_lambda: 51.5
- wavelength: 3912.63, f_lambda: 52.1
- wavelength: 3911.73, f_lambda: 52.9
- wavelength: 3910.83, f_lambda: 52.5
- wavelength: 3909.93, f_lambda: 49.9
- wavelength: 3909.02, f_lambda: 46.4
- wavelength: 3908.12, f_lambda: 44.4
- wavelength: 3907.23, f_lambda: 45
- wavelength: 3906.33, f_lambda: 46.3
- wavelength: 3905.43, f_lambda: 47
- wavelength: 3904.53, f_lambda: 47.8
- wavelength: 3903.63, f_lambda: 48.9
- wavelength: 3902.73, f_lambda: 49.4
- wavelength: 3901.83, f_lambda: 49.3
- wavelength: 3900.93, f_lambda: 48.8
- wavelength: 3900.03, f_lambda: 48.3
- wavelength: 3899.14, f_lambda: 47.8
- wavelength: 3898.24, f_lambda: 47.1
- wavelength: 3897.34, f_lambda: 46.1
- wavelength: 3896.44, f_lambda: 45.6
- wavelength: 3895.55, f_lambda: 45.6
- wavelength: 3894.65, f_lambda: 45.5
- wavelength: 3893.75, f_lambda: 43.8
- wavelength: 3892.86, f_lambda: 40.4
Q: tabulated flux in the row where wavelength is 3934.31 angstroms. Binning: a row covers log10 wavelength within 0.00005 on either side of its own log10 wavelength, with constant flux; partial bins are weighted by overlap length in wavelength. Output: 11.4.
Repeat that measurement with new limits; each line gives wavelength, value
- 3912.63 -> 52.1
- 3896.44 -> 45.6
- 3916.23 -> 48.8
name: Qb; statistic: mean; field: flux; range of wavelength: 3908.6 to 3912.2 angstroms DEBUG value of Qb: 50.4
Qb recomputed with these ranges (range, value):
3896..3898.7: 46.1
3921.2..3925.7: 47.3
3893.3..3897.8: 45.3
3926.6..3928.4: 42.8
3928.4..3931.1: 32.7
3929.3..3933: 26.6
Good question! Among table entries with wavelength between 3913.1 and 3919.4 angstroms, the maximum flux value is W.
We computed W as 51.5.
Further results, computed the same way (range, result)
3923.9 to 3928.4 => 46.8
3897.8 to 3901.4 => 48.8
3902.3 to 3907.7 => 49.4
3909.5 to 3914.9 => 52.9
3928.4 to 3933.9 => 36.4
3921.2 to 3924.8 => 49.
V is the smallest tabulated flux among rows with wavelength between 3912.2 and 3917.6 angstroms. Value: 47.4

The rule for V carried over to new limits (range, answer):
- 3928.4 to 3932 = 24.9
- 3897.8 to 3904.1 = 47.1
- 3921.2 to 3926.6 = 46.5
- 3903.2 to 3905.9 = 47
